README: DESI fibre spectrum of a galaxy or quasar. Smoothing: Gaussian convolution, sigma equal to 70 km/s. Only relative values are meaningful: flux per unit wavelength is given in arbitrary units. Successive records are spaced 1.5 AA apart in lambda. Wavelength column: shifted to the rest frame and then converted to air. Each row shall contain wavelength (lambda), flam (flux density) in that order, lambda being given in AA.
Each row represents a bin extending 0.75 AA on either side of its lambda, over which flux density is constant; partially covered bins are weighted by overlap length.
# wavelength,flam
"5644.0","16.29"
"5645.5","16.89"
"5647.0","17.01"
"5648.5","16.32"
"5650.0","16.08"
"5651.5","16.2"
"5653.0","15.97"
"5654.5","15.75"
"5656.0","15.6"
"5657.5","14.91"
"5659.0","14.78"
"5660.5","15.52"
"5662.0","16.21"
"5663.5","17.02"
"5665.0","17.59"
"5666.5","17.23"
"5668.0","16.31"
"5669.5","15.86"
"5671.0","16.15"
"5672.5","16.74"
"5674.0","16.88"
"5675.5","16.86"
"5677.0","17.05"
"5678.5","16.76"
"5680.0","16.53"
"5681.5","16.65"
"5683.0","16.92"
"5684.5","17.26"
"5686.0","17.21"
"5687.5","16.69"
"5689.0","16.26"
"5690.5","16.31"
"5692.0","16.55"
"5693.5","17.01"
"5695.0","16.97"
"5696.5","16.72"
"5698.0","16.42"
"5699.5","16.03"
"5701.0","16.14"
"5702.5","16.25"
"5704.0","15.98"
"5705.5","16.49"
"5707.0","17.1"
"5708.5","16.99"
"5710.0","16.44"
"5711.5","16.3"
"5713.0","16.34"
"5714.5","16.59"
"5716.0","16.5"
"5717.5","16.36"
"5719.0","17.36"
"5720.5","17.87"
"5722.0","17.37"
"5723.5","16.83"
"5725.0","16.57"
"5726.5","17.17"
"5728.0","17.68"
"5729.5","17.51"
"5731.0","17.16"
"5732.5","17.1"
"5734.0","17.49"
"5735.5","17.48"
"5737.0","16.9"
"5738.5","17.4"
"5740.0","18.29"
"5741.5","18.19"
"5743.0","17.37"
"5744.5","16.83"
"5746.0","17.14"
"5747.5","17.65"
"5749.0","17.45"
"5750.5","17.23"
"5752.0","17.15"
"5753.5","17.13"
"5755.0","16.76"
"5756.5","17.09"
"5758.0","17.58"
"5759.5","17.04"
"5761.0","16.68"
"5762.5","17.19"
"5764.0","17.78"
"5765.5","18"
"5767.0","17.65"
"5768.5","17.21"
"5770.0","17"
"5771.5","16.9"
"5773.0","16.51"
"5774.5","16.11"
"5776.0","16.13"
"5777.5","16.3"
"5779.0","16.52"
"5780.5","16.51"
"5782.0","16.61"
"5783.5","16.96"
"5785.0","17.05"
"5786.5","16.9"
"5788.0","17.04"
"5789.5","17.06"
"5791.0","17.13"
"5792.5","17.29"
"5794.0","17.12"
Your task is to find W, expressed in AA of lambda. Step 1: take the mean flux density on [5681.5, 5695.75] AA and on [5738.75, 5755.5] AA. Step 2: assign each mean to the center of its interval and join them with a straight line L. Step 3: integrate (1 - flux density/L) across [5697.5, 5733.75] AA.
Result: 0.6 AA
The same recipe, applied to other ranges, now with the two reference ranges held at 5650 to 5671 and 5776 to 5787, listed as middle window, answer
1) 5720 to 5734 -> -0.74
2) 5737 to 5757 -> -1.04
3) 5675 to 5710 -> -0.92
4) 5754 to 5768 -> -0.63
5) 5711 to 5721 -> -0.25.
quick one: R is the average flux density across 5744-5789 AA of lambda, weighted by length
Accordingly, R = 17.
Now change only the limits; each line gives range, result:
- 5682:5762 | 17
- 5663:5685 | 16.8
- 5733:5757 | 17.3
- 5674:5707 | 16.6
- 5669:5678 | 16.6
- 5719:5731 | 17.3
